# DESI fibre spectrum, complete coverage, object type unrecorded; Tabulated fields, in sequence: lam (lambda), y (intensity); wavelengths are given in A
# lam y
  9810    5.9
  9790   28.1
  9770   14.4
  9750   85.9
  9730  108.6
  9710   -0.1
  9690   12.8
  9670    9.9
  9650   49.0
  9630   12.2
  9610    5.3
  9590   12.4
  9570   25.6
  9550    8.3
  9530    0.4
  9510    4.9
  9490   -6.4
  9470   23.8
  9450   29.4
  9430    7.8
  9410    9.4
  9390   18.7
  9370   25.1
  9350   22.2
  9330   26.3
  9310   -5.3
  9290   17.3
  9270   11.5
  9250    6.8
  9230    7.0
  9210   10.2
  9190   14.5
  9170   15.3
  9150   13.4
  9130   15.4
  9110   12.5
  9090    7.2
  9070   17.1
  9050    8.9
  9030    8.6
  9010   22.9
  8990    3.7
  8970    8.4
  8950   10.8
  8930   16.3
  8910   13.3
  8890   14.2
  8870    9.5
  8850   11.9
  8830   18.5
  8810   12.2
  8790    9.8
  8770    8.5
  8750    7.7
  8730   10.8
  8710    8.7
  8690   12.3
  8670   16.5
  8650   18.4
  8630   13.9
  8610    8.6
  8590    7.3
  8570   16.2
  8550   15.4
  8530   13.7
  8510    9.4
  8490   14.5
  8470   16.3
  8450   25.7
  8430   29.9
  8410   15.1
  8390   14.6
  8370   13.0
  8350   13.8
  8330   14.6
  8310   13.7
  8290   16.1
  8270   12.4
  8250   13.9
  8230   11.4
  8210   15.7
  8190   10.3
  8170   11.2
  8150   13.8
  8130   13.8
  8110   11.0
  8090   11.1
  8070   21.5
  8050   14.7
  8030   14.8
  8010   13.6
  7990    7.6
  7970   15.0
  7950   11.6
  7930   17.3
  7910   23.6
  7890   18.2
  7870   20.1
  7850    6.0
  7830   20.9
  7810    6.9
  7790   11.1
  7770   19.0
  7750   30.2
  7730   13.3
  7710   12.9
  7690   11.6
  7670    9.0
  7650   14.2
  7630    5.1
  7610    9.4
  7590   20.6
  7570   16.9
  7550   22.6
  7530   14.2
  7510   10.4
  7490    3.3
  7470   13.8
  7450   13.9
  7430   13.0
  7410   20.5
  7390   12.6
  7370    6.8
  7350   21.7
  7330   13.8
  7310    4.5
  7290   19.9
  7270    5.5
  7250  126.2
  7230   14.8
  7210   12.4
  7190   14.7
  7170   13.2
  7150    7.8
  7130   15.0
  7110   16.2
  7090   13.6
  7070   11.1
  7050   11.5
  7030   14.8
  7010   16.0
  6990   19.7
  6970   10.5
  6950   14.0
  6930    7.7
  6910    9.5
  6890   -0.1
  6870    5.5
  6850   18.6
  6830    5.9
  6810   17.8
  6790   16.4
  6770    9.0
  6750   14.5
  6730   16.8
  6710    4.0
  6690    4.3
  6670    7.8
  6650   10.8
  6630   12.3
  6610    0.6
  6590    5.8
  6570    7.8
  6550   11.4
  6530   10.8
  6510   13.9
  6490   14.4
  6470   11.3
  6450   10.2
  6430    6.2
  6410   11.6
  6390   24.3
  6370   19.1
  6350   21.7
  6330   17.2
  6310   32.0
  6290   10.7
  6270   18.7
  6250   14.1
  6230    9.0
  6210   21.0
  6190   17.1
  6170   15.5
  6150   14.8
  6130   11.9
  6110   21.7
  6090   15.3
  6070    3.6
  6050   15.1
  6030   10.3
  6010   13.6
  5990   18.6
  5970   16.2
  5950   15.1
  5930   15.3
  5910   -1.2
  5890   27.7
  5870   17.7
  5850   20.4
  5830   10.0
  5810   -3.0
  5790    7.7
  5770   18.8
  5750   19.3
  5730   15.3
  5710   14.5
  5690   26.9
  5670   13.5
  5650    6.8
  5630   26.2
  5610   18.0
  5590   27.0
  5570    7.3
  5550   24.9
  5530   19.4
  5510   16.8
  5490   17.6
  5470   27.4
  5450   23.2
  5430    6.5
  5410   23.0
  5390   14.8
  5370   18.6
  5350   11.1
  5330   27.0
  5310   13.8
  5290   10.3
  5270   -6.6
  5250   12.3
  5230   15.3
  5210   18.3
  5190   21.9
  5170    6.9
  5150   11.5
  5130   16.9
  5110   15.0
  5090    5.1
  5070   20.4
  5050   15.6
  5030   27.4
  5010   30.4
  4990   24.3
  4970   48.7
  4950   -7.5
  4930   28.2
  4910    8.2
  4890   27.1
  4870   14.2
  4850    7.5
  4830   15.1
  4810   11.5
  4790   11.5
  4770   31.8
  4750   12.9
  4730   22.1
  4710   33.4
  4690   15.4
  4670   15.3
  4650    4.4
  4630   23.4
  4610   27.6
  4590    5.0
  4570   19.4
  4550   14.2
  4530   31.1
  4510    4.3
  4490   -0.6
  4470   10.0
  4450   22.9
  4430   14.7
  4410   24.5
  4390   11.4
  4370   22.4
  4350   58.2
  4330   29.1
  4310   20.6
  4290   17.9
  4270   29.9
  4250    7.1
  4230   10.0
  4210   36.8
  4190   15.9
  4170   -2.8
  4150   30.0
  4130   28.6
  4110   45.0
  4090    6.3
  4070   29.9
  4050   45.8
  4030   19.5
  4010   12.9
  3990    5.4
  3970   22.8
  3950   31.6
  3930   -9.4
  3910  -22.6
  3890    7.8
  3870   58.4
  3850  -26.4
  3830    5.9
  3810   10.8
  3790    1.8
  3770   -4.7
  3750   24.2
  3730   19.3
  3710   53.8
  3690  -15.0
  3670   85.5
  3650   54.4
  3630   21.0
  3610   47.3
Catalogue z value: 0.94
